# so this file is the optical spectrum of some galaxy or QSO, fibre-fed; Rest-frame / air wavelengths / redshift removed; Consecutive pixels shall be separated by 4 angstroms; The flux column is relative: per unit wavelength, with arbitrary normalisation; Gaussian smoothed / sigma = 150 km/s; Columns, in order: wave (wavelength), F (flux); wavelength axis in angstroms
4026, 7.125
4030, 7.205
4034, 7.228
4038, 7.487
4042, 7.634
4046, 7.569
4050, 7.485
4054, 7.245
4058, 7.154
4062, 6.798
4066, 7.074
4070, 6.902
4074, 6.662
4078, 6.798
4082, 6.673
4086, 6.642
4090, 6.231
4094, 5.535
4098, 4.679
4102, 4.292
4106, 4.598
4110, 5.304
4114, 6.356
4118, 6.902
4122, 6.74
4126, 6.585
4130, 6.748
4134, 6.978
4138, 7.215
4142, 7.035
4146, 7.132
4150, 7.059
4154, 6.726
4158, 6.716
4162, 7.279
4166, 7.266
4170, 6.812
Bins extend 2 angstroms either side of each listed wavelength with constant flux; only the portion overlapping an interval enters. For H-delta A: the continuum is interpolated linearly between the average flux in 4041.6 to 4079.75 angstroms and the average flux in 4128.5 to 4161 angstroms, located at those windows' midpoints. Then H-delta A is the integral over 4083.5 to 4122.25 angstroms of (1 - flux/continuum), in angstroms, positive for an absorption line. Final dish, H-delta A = 7.4 angstroms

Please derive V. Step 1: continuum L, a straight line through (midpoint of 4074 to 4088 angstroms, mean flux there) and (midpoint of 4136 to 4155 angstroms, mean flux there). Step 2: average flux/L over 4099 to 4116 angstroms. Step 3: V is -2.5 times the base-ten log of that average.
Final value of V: 0.32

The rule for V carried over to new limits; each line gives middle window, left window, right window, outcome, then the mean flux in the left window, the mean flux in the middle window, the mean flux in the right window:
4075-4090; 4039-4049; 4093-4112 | -0.15 mag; 7.58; 6.64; 4.85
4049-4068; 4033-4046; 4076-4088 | 0.00 mag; 7.49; 7.13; 6.7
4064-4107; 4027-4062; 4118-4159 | 0.18 mag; 7.34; 6.04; 6.9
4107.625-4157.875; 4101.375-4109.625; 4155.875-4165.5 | -0.16 mag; 4.64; 6.72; 7.04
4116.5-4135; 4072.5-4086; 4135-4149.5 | 0.04 mag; 6.7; 6.78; 7.11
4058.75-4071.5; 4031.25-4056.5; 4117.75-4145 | 0.05 mag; 7.43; 6.95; 6.89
